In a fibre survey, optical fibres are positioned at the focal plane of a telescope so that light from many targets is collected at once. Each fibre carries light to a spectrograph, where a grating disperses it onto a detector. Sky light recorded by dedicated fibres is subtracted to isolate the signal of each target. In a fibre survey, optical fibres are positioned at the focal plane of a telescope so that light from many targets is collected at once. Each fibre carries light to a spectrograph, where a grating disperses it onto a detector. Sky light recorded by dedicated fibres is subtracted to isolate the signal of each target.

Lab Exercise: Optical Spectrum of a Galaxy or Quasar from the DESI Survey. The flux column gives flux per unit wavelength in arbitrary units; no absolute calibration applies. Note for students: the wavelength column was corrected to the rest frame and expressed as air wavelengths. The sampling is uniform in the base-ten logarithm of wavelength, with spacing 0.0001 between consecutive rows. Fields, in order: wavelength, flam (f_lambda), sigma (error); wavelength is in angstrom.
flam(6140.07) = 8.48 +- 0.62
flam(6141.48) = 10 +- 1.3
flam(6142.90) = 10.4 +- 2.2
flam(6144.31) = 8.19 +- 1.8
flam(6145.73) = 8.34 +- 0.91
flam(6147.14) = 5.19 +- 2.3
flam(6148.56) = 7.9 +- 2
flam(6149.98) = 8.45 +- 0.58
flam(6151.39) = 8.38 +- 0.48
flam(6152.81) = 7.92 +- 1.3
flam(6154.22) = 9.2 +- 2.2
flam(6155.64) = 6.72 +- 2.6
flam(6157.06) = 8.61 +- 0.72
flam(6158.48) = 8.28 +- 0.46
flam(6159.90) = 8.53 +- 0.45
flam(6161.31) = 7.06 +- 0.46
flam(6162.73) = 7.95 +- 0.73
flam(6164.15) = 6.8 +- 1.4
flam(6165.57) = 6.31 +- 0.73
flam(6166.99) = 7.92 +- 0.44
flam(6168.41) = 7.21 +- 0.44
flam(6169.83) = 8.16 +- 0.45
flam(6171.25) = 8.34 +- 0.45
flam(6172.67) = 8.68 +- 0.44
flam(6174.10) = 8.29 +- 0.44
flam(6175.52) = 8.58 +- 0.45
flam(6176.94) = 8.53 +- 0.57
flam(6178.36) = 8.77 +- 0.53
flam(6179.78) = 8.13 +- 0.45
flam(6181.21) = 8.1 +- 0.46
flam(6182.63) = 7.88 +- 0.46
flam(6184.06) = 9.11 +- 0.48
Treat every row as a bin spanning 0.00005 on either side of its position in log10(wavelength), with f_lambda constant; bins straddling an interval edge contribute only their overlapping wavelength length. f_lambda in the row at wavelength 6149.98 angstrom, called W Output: 8.45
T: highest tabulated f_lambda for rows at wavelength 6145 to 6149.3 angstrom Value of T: 8.34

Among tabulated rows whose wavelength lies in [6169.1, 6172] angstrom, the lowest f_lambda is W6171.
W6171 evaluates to 8.16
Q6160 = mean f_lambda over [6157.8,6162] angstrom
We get 7.97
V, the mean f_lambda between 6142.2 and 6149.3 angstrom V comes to 8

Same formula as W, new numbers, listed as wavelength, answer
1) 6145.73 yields 8.34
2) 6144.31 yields 8.19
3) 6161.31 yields 7.06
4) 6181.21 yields 8.1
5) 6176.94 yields 8.53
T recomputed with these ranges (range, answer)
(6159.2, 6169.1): 8.53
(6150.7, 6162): 9.2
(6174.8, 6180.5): 8.77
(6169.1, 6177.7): 8.68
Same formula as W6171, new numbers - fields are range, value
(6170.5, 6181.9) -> 8.1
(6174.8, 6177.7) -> 8.53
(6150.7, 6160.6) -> 6.72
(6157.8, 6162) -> 7.06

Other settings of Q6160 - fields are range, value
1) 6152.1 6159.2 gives 8.14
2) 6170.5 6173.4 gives 8.49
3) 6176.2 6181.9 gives 8.39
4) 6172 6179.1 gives 8.57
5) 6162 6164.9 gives 7.35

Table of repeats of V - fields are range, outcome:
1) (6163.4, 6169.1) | 7.06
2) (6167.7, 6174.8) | 8.13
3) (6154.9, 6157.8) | 7.67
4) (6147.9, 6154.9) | 8.38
